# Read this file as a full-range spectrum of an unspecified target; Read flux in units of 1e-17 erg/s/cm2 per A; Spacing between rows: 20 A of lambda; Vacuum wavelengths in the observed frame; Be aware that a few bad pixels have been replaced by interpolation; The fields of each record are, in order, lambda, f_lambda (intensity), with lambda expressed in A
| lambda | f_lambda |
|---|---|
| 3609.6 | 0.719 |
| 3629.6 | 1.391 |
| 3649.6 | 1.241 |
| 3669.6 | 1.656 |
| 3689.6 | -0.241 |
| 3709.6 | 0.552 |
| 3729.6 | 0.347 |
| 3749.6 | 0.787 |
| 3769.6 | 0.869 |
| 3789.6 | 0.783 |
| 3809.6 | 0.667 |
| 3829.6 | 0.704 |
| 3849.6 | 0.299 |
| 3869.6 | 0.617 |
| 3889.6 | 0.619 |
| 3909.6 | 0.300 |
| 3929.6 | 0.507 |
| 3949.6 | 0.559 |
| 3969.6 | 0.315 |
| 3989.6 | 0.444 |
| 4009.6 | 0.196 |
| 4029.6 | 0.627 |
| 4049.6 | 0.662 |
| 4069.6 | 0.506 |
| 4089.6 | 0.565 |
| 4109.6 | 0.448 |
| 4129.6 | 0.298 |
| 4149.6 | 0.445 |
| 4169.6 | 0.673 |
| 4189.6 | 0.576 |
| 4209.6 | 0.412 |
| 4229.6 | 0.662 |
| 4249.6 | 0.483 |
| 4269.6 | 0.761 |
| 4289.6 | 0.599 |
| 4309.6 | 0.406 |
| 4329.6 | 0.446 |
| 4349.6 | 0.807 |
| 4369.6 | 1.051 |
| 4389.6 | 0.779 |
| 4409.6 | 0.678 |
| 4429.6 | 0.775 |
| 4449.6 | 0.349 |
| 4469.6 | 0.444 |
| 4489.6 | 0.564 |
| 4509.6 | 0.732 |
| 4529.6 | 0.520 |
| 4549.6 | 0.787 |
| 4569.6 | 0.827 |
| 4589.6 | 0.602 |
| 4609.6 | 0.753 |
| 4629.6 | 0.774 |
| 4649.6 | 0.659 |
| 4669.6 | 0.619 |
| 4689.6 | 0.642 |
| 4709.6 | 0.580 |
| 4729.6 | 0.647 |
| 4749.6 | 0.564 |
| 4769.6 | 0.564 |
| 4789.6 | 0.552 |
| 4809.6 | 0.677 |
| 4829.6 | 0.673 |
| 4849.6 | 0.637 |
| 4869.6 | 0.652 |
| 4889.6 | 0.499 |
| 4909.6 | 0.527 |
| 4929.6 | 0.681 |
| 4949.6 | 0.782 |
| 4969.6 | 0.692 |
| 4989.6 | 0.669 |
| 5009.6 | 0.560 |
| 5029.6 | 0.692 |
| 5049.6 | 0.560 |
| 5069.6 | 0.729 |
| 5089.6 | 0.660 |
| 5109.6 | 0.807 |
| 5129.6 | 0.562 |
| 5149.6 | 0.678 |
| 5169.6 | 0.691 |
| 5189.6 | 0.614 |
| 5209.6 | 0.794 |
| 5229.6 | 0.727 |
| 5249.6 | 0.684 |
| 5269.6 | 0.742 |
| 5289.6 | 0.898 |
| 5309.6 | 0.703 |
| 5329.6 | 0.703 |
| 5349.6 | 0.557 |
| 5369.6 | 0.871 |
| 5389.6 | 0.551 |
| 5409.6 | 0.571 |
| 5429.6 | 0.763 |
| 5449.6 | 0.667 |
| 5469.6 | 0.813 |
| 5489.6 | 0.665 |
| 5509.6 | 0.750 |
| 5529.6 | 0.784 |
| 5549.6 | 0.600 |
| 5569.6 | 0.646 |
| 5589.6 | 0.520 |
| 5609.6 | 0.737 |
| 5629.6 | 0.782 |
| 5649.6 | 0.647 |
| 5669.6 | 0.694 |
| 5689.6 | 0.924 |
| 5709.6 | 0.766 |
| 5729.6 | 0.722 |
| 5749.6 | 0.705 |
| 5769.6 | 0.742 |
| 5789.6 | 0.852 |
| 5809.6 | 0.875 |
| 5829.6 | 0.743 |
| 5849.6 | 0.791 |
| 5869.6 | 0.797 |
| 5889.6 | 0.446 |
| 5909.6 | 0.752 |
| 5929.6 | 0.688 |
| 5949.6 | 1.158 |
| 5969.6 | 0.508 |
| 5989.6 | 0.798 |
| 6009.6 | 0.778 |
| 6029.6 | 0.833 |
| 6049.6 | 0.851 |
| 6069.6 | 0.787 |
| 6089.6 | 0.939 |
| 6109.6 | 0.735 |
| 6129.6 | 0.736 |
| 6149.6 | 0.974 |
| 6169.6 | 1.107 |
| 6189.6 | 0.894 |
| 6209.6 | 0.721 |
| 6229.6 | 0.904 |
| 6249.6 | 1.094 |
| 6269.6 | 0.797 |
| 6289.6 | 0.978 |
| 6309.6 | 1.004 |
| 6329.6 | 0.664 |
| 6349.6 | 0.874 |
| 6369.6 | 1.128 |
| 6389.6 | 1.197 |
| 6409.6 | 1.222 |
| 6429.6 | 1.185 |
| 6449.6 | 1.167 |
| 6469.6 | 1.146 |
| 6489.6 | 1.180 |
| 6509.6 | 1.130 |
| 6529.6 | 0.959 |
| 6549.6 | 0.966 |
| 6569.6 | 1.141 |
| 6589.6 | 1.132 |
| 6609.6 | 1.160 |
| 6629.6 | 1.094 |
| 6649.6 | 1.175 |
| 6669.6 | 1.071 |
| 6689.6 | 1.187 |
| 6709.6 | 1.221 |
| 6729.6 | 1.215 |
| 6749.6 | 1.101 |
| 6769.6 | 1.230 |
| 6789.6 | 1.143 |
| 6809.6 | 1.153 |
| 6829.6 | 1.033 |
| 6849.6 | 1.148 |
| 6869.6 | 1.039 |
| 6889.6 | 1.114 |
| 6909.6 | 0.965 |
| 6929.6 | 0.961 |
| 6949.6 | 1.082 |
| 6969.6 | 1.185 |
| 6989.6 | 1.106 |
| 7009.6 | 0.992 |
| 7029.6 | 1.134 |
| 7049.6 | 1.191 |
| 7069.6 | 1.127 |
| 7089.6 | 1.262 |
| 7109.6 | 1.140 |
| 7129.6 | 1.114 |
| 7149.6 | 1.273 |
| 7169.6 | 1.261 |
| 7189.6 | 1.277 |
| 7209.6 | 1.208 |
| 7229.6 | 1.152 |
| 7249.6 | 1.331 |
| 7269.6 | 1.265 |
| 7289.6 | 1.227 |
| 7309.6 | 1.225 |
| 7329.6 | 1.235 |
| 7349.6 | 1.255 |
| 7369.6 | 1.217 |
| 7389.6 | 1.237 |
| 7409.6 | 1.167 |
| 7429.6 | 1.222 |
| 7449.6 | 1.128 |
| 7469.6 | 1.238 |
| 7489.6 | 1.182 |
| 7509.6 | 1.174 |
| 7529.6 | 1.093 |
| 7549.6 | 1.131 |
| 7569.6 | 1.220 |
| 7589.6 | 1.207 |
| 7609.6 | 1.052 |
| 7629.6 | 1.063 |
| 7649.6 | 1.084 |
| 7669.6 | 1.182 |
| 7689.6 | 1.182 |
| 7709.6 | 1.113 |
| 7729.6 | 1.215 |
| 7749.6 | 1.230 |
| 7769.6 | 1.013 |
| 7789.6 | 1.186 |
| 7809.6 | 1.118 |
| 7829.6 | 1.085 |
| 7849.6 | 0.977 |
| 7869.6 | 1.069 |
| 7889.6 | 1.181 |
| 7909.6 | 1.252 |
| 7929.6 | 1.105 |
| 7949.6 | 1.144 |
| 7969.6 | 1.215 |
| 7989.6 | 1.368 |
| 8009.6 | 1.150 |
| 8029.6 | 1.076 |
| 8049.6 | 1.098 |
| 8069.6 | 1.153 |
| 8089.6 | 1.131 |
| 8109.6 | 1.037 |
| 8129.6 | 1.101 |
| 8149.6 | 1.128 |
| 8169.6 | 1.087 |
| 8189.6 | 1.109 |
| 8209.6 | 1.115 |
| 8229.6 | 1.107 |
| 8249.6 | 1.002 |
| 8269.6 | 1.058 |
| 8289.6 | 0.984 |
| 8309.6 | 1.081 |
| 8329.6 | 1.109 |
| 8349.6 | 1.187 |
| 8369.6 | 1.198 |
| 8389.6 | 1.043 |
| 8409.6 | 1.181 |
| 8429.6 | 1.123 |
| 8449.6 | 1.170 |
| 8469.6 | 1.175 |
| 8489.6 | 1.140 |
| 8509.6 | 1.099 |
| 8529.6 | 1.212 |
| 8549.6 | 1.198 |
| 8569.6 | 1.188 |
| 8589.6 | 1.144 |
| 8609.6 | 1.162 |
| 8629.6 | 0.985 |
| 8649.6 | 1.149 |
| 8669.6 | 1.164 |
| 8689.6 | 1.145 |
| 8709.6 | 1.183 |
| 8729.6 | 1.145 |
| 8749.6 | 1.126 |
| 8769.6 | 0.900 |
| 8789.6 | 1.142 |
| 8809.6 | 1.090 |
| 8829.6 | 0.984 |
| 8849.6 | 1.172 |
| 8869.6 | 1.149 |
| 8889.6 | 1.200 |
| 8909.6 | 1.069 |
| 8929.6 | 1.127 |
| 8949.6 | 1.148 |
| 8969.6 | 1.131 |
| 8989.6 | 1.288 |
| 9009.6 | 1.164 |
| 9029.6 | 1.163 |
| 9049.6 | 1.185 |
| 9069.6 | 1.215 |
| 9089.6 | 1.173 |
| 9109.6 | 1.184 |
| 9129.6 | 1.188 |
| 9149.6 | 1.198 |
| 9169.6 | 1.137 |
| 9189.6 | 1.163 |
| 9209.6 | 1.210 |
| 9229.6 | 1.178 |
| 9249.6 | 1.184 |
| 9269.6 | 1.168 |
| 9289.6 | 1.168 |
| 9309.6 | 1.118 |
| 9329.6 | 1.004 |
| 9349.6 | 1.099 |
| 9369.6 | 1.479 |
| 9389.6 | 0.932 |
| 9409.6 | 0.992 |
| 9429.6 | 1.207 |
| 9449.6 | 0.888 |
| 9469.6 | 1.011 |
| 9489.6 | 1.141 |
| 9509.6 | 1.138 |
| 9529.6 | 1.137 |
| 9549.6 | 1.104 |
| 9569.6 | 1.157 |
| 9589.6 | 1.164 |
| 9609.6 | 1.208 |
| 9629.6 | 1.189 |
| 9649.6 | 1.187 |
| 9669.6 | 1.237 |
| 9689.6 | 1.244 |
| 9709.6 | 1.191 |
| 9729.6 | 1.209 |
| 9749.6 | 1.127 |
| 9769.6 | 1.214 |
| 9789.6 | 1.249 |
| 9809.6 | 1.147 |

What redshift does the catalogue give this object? 0.595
